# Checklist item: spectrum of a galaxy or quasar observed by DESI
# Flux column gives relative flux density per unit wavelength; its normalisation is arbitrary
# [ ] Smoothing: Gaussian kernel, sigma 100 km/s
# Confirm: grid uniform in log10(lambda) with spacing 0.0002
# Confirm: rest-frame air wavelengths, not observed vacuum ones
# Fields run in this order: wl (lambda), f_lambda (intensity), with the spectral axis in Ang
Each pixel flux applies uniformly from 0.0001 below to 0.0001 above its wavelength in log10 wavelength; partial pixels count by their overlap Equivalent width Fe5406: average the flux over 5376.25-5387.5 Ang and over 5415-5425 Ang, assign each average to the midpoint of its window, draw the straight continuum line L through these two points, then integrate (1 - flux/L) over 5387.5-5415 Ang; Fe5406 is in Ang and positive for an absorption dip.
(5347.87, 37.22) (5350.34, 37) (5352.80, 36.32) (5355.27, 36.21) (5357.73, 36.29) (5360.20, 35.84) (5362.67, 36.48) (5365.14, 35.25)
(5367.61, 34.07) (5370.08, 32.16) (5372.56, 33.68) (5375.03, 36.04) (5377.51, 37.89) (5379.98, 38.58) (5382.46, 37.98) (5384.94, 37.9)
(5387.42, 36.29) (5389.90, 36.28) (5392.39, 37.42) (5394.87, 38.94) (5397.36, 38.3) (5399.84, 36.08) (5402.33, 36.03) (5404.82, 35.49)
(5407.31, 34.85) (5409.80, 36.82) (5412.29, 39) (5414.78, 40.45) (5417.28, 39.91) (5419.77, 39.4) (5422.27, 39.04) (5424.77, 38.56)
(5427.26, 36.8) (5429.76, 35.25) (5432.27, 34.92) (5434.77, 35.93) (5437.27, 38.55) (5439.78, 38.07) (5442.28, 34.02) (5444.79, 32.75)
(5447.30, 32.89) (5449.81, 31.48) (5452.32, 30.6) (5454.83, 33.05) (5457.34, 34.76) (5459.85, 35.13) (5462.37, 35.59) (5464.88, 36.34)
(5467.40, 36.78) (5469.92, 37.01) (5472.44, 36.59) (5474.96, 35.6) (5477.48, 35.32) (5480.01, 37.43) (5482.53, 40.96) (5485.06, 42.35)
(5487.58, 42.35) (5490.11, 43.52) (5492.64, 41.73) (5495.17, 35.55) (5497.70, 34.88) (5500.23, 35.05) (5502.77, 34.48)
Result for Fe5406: 1.1 Ang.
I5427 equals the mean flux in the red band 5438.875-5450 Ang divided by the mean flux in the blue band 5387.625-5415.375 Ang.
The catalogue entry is 0.9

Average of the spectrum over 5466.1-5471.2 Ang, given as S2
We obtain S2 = 36.9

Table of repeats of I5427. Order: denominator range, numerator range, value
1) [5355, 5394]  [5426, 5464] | 0.96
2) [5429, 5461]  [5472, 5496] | 1.14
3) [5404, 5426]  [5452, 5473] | 0.92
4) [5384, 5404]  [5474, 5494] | 1.08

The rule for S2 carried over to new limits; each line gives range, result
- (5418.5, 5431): 37.8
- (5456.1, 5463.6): 35.2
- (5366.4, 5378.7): 34.7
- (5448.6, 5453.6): 31.1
